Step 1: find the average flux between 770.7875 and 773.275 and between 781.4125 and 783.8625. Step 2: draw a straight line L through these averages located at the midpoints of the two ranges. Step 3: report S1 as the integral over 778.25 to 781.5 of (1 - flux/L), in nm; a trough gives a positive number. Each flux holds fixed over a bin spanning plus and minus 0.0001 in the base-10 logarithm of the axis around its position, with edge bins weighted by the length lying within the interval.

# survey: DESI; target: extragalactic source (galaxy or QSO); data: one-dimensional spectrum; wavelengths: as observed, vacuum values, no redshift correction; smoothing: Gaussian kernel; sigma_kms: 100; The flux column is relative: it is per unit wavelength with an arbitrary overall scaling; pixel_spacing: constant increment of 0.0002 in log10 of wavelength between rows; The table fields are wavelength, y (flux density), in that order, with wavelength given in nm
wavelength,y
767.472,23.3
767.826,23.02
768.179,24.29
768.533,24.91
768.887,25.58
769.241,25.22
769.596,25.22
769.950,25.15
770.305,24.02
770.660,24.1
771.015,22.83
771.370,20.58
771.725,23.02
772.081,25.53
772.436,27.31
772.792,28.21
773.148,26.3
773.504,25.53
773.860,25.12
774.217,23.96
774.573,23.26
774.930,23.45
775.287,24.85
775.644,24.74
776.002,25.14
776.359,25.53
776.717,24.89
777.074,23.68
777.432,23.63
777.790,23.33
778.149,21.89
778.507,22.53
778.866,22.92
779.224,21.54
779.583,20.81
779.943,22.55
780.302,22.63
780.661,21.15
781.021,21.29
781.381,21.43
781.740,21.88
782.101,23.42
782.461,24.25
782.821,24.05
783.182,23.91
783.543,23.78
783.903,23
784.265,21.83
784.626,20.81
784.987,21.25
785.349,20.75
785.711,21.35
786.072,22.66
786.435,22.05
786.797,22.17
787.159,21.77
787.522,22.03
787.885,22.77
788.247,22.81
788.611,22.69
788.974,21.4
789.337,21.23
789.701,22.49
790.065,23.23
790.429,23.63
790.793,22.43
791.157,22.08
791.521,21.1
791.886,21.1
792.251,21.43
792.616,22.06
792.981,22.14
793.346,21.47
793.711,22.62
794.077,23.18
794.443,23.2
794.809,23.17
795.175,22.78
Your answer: 0.26 nm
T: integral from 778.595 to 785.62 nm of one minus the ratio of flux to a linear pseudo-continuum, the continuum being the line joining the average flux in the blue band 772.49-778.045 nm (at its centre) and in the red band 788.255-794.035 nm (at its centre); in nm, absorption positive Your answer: 0.41 nm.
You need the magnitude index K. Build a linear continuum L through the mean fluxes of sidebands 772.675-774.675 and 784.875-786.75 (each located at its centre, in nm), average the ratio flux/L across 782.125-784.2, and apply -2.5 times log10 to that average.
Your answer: -0.056 mag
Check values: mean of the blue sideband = 25.4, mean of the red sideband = 21.7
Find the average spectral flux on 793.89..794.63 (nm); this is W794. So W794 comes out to 23.2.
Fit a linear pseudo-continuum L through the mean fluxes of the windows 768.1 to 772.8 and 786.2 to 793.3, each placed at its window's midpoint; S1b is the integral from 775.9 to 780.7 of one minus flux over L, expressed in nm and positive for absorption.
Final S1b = 0.11 nm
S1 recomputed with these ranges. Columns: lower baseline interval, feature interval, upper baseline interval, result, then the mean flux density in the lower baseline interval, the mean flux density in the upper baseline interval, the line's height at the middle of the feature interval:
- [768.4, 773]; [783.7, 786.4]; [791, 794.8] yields 0.16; 24.8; 22.1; 23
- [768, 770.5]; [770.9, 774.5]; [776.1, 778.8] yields -0.07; 24.9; 23.7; 24.4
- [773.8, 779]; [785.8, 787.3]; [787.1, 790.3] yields 0.03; 23.9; 22.3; 22.6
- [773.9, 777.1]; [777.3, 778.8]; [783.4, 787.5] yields 0.06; 24.5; 21.9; 23.8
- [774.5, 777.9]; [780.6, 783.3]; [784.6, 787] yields 0.00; 24.3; 21.6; 22.7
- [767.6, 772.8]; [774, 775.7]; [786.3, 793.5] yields -0.01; 24.5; 22.1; 23.9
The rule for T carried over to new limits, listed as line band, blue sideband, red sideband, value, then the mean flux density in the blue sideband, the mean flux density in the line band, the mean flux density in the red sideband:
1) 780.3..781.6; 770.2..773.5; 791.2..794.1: 0.11 nm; 24.7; 21.5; 21.8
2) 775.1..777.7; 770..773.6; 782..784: -0.03 nm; 24.7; 24.6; 23.8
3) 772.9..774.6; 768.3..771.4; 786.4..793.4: -0.09 nm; 24.3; 25.1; 22.1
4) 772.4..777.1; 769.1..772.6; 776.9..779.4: -0.33 nm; 24.3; 25.1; 22.8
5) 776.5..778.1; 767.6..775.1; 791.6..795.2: 0.01 nm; 24.6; 23.8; 22.3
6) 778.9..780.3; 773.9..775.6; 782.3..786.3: 0.08 nm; 24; 21.9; 22.5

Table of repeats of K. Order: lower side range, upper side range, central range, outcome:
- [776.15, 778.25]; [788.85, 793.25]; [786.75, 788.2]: 0.01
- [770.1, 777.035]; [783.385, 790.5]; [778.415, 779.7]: 0.08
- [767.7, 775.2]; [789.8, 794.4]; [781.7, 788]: 0.03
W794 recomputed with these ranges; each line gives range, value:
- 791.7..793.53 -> 21.6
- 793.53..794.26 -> 22.9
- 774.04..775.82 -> 24.1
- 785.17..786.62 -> 21.7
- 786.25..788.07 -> 22.2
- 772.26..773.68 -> 26.8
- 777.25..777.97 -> 23.5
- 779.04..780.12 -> 21.6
